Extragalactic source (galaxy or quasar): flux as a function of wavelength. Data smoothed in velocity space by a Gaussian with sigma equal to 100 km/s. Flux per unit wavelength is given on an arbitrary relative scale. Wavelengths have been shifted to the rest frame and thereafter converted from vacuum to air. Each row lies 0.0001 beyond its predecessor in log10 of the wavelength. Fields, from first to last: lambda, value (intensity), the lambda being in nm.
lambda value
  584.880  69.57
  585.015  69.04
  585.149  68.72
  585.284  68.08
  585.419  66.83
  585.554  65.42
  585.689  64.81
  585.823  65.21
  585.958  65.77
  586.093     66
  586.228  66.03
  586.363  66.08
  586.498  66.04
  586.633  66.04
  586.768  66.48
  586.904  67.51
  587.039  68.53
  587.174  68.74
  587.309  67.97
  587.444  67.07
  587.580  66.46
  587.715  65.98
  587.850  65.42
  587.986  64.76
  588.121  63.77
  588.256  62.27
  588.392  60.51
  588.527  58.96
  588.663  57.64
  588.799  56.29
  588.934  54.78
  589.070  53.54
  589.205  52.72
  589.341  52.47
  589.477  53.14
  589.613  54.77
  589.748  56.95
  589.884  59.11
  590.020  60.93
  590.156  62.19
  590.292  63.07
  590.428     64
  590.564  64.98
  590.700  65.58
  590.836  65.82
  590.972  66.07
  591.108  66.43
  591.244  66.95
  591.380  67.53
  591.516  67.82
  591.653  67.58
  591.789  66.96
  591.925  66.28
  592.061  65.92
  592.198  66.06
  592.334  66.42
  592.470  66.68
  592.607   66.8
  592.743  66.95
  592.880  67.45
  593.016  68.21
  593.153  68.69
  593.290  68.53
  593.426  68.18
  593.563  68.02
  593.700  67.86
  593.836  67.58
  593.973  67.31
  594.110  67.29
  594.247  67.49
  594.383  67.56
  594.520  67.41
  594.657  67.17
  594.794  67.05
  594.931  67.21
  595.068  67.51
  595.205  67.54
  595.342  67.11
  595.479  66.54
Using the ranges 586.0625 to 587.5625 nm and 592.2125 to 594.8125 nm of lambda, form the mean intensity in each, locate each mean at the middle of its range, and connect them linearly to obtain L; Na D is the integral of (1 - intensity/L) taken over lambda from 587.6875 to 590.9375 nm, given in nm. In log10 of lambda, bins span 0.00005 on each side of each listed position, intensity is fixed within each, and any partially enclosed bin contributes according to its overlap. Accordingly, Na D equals 0.347 nm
